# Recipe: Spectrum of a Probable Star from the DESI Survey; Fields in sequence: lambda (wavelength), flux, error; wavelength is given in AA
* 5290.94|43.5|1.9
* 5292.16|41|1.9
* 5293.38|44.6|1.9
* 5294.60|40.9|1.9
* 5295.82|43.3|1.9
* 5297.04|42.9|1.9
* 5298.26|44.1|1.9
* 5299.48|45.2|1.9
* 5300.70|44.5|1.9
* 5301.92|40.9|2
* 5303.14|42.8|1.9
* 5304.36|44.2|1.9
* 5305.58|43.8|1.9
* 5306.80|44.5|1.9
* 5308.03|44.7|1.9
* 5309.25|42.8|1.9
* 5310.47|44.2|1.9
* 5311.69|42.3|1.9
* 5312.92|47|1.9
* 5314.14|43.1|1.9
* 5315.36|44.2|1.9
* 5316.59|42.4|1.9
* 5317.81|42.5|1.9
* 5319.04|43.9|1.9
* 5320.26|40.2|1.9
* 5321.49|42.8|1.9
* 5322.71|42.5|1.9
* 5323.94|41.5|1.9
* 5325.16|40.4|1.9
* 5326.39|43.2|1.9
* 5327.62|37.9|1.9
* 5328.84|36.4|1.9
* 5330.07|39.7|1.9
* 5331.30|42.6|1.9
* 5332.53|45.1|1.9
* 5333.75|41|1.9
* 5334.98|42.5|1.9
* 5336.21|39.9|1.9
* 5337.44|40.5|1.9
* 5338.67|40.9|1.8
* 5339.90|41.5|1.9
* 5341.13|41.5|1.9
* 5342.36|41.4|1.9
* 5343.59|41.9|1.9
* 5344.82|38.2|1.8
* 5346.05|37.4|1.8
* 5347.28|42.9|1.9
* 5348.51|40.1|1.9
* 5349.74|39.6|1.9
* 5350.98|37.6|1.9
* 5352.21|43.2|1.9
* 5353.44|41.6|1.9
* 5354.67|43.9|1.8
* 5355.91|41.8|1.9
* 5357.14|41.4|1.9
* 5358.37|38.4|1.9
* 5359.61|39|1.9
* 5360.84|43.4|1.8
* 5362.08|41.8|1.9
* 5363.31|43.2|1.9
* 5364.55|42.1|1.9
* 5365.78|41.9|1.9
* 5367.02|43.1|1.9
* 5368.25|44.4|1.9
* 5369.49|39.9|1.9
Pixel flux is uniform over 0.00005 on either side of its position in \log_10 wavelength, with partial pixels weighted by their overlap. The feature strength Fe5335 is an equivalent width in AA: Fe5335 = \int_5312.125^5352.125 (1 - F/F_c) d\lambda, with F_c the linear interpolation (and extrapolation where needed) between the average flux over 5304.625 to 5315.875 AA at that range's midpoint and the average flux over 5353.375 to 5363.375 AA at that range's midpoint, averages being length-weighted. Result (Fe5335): 1.47 AA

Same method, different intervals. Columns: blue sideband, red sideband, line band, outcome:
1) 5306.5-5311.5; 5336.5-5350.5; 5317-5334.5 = 0.3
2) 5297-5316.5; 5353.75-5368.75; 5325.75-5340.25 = 0.7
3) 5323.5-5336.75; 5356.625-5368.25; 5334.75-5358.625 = 0.3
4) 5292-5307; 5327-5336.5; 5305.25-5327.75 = -0.5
